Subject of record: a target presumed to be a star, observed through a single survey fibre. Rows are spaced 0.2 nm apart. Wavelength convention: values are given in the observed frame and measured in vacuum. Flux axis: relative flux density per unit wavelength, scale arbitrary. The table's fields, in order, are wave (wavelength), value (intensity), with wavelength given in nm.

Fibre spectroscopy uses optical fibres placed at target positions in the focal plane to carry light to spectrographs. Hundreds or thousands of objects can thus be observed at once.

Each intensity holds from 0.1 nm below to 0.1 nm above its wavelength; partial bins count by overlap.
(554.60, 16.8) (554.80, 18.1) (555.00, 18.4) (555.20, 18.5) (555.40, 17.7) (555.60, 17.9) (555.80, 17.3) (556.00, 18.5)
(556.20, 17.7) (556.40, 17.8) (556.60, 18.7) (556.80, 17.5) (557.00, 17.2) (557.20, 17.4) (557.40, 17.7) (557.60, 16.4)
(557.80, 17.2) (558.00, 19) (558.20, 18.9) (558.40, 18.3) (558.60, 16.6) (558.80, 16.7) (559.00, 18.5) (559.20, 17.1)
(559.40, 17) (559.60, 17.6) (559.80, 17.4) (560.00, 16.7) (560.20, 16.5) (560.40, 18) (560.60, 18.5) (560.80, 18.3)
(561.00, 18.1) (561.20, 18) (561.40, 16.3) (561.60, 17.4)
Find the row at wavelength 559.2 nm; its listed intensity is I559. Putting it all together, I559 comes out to 17.1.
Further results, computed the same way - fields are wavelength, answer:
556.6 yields 18.7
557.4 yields 17.7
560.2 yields 16.5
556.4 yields 17.8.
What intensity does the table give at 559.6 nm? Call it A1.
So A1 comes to 17.6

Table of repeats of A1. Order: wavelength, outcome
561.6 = 17.4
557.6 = 16.4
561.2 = 18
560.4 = 18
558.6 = 16.6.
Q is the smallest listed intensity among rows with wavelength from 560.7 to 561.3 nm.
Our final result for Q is 18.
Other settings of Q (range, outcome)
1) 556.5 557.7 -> 16.4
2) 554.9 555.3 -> 18.4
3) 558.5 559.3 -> 16.6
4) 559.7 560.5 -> 16.5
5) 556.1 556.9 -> 17.5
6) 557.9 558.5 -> 18.3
